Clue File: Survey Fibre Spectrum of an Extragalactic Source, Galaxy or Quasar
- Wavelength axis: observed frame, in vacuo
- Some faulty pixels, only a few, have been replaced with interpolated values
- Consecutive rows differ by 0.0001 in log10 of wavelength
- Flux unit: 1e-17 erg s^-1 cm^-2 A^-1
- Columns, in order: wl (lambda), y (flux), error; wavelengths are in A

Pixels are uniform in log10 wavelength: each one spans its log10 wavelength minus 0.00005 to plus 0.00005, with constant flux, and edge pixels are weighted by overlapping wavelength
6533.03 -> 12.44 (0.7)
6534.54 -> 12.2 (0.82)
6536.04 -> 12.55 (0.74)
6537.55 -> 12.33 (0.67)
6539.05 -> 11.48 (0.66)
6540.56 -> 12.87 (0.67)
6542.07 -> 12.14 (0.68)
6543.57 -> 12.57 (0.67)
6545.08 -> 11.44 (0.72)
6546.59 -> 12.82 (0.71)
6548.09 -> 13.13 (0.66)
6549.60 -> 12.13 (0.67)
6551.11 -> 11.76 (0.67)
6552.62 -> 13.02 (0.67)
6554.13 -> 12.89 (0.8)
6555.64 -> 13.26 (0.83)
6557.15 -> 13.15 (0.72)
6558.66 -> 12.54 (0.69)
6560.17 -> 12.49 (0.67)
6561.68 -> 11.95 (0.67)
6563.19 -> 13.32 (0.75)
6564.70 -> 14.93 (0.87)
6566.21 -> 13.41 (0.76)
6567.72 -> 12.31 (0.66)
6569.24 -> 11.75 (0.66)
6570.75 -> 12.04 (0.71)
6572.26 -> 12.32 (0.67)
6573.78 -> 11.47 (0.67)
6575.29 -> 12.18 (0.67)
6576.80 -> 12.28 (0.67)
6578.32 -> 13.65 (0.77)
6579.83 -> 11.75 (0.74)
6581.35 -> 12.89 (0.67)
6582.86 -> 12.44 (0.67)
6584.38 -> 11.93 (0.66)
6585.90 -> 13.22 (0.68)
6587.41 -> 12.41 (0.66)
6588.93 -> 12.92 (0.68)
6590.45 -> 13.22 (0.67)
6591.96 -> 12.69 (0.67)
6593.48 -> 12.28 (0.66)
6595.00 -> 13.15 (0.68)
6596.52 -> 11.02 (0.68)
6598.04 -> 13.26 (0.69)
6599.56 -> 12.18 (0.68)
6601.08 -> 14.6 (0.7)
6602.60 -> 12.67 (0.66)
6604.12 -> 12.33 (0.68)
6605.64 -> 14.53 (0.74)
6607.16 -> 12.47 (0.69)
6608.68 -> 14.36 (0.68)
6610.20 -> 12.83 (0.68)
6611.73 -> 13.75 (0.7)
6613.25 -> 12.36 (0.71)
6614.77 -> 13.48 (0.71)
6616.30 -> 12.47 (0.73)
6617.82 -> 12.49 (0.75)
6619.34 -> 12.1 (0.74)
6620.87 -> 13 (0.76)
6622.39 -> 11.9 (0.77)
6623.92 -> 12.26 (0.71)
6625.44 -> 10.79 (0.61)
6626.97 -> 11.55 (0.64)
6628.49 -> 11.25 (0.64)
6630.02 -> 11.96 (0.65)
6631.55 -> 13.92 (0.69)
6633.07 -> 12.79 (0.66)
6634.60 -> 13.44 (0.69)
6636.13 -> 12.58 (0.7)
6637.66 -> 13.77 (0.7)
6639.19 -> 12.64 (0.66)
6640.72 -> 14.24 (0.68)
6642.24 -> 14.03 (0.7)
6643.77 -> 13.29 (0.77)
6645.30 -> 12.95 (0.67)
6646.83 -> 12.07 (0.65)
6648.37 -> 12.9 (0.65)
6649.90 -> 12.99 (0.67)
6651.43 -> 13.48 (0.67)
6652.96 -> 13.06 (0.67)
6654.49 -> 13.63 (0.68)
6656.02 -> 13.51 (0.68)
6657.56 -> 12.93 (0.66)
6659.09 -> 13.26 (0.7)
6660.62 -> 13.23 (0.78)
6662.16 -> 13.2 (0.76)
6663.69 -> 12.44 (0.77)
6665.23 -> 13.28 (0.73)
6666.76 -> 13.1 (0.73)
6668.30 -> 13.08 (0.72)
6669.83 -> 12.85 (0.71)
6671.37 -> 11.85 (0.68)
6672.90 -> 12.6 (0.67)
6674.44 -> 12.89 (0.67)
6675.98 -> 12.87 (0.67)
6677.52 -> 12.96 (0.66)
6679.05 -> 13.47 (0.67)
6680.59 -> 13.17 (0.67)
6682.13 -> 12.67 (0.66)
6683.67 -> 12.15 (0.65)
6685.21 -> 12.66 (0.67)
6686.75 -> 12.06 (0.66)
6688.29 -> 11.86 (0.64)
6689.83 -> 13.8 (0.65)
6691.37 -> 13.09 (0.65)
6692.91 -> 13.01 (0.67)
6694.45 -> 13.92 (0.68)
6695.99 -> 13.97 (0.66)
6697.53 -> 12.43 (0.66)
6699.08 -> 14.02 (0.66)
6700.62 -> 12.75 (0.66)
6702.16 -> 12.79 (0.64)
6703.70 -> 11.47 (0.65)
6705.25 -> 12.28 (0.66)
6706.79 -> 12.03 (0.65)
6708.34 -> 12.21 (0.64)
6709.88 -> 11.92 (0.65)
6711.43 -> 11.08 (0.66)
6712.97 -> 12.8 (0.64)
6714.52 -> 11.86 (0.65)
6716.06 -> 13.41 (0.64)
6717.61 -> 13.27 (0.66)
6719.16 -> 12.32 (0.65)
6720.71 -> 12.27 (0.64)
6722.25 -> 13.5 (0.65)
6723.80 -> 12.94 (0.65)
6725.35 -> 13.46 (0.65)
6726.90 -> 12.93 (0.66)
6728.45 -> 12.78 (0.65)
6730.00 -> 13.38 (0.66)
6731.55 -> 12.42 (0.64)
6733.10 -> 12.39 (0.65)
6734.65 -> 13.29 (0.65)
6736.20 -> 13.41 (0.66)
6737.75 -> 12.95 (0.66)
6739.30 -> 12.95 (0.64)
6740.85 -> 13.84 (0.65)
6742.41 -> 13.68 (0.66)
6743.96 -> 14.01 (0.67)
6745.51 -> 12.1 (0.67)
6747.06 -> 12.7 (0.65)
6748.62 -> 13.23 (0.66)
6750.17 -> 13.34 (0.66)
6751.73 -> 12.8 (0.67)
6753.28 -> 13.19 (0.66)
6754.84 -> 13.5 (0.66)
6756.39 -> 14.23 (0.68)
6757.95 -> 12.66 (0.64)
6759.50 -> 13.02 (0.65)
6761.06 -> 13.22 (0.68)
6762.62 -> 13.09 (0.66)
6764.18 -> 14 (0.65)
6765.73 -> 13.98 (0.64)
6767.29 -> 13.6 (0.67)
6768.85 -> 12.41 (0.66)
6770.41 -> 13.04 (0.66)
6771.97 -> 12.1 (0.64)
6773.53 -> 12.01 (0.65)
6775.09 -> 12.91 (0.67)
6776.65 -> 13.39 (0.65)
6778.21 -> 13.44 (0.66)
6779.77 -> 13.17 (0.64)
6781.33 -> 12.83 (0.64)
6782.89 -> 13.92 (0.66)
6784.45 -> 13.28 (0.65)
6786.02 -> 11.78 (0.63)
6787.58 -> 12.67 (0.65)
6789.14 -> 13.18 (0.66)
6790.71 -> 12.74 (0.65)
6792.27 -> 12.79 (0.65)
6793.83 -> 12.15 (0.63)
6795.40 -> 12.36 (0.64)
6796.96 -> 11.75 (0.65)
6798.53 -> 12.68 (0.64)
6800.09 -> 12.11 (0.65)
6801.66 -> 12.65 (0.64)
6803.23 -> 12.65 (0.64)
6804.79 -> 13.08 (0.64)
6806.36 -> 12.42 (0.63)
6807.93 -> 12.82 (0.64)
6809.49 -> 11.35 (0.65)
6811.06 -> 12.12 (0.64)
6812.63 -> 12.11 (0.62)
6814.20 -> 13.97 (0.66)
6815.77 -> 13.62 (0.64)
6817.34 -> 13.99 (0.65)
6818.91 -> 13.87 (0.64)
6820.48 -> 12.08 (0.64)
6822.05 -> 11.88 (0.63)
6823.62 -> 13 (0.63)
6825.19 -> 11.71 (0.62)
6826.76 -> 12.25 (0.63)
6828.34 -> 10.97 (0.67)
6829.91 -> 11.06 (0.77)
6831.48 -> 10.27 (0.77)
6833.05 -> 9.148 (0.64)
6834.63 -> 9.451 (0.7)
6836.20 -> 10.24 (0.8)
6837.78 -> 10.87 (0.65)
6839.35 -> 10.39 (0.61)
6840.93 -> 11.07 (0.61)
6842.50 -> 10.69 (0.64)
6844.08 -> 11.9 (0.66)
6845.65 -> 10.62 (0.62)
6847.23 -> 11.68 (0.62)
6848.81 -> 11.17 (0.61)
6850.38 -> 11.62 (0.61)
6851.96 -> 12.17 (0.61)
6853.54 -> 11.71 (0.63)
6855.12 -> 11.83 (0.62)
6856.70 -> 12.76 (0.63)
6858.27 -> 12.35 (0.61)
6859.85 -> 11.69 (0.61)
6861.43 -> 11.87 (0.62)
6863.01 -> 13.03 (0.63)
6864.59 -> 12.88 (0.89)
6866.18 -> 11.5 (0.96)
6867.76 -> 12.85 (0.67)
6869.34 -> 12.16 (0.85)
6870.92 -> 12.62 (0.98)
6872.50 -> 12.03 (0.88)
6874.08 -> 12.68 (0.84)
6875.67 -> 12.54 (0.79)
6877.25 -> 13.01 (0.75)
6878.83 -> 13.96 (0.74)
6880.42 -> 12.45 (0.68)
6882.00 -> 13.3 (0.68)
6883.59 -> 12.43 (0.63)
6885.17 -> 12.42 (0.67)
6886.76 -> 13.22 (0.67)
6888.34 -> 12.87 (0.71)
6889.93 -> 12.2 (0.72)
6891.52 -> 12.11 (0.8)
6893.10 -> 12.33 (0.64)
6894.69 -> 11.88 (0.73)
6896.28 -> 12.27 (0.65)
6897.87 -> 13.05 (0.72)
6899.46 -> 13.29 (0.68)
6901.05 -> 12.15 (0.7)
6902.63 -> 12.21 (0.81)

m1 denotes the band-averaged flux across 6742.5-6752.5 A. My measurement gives 13.1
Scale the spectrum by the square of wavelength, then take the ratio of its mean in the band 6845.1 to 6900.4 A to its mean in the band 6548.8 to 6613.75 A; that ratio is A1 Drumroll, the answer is 1.06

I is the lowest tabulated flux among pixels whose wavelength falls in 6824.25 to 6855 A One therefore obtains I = 9.148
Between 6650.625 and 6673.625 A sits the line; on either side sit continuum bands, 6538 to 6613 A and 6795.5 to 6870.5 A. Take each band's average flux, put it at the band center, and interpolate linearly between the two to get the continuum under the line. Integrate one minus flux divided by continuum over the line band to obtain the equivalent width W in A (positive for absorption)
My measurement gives -1.1 A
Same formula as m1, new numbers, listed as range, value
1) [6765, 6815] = 12.7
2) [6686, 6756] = 12.9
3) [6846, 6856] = 11.7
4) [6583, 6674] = 12.9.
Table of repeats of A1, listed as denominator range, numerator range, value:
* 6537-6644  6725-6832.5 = 1.07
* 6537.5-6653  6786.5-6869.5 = 1.01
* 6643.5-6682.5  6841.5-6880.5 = 0.99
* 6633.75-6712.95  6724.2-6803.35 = 1.03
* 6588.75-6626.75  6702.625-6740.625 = 1.03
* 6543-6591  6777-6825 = 1.08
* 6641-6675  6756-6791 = 1.04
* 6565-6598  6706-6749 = 1.07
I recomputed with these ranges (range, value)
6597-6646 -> 10.79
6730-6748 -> 12.1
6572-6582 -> 11.47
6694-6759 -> 11.08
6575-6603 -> 11.02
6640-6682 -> 11.85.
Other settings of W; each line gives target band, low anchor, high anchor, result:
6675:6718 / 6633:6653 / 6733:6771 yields 1.62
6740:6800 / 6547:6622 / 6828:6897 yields -4.15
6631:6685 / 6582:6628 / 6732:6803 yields -1.17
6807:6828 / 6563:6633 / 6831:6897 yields -1.03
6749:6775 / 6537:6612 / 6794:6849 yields -2.36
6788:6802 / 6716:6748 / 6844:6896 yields 0.24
